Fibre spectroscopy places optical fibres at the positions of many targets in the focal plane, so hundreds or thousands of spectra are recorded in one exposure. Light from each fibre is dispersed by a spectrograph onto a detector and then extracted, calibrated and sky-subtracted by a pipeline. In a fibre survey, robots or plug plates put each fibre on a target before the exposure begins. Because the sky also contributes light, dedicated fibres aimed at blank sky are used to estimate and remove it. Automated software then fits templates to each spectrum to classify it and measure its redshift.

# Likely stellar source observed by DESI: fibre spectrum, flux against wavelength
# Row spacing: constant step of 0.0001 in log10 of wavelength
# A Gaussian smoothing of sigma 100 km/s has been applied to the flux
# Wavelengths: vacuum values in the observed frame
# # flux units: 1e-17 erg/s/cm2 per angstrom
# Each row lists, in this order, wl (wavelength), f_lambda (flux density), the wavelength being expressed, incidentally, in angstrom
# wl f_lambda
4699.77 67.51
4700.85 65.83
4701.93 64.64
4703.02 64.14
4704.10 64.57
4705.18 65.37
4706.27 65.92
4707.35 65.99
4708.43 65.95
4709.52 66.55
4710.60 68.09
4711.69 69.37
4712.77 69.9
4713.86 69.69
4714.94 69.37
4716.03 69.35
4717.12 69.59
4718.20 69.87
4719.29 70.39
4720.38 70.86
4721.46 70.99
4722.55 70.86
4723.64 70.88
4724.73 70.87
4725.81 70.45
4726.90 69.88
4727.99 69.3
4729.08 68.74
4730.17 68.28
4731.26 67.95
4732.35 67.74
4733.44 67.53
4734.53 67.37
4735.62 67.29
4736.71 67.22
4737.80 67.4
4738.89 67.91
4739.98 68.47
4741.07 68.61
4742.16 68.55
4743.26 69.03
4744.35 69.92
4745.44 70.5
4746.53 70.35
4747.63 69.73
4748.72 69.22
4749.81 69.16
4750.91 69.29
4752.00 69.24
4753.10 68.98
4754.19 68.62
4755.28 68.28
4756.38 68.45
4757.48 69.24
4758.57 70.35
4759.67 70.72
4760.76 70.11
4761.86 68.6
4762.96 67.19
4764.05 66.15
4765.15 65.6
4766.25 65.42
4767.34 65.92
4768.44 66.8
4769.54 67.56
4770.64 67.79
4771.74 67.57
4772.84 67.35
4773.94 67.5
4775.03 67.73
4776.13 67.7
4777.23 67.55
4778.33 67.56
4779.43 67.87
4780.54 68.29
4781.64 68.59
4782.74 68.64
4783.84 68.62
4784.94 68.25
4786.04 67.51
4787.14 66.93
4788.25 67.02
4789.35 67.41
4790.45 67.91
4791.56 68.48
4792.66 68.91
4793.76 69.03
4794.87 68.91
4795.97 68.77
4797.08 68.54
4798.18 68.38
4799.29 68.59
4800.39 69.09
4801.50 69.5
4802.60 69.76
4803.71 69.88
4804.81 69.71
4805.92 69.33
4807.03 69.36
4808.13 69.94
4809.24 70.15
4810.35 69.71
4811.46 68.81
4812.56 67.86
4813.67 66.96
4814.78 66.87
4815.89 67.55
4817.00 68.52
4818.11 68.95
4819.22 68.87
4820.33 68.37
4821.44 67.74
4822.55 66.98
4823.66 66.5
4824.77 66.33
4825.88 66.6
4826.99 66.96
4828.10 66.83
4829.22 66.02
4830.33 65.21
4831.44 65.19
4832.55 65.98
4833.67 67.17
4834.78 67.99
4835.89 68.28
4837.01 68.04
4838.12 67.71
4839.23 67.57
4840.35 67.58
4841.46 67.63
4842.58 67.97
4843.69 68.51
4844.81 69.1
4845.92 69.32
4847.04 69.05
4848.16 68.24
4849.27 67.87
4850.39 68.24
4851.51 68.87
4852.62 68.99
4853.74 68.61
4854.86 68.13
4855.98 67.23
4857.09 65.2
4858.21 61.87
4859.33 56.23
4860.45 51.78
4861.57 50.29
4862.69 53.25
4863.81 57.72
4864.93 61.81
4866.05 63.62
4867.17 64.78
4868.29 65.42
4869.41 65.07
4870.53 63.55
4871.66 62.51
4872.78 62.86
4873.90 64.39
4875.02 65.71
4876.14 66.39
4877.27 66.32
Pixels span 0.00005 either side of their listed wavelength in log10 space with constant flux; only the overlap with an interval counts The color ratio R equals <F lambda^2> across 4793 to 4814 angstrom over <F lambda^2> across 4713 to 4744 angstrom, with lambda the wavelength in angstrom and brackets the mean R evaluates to 1.03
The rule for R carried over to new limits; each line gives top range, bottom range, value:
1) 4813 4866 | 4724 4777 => 1.00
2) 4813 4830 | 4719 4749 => 1.01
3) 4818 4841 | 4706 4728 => 1.02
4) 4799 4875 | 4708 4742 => 1.01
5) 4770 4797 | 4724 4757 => 1.01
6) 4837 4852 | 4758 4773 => 1.04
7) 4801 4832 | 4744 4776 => 1.02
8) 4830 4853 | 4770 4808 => 1.01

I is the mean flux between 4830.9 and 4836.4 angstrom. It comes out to 66.9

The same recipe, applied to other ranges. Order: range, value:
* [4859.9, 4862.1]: 51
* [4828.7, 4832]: 65.6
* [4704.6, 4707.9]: 65.8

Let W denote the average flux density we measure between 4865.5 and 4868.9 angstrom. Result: 64.7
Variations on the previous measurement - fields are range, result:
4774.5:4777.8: 67.7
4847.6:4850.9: 68.1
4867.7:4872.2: 64.1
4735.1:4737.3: 67.3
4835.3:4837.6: 68.2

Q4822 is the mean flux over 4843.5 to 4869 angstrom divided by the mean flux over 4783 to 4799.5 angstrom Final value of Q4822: 0.94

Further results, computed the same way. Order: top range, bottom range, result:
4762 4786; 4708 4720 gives 0.98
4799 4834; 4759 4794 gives 1.00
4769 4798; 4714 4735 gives 0.98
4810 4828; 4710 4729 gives 0.97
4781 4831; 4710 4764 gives 0.99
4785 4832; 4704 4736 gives 0.99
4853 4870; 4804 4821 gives 0.89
